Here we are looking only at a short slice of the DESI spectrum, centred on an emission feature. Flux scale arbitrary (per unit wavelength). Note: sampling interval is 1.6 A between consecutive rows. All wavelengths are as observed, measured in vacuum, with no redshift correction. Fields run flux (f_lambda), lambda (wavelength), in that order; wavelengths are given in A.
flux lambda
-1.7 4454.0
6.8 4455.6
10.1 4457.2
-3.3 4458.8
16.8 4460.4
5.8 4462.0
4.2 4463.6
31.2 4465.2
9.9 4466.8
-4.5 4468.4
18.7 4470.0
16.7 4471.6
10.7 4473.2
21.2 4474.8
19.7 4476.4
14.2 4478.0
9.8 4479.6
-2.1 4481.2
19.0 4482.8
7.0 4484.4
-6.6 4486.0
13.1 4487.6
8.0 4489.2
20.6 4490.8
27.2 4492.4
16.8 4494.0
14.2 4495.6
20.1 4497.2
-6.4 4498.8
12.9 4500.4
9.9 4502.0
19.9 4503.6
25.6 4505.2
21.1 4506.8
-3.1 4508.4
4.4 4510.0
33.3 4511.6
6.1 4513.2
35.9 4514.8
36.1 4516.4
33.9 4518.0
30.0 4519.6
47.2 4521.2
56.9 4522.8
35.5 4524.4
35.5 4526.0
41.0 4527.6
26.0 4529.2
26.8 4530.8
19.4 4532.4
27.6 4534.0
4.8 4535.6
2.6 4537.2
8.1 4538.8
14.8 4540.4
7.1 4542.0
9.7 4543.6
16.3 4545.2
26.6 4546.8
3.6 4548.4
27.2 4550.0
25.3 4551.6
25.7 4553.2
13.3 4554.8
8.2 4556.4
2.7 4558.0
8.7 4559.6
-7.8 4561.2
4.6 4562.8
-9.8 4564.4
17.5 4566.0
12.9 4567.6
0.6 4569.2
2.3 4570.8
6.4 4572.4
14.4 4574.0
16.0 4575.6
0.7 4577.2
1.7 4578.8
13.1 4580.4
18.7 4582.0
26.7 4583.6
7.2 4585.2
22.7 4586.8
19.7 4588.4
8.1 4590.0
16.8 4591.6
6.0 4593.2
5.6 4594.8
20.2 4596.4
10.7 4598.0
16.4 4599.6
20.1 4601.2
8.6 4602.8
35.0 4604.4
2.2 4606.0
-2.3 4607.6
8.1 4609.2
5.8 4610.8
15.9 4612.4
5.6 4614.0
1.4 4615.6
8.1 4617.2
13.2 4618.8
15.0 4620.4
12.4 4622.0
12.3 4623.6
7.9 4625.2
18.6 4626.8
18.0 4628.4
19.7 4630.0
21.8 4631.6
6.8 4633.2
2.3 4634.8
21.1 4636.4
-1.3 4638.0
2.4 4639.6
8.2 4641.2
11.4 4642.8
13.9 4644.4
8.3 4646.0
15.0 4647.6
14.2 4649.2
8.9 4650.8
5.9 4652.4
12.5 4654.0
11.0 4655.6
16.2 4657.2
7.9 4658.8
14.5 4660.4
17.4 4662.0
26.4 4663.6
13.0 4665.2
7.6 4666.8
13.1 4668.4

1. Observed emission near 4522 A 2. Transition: C III] 1909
